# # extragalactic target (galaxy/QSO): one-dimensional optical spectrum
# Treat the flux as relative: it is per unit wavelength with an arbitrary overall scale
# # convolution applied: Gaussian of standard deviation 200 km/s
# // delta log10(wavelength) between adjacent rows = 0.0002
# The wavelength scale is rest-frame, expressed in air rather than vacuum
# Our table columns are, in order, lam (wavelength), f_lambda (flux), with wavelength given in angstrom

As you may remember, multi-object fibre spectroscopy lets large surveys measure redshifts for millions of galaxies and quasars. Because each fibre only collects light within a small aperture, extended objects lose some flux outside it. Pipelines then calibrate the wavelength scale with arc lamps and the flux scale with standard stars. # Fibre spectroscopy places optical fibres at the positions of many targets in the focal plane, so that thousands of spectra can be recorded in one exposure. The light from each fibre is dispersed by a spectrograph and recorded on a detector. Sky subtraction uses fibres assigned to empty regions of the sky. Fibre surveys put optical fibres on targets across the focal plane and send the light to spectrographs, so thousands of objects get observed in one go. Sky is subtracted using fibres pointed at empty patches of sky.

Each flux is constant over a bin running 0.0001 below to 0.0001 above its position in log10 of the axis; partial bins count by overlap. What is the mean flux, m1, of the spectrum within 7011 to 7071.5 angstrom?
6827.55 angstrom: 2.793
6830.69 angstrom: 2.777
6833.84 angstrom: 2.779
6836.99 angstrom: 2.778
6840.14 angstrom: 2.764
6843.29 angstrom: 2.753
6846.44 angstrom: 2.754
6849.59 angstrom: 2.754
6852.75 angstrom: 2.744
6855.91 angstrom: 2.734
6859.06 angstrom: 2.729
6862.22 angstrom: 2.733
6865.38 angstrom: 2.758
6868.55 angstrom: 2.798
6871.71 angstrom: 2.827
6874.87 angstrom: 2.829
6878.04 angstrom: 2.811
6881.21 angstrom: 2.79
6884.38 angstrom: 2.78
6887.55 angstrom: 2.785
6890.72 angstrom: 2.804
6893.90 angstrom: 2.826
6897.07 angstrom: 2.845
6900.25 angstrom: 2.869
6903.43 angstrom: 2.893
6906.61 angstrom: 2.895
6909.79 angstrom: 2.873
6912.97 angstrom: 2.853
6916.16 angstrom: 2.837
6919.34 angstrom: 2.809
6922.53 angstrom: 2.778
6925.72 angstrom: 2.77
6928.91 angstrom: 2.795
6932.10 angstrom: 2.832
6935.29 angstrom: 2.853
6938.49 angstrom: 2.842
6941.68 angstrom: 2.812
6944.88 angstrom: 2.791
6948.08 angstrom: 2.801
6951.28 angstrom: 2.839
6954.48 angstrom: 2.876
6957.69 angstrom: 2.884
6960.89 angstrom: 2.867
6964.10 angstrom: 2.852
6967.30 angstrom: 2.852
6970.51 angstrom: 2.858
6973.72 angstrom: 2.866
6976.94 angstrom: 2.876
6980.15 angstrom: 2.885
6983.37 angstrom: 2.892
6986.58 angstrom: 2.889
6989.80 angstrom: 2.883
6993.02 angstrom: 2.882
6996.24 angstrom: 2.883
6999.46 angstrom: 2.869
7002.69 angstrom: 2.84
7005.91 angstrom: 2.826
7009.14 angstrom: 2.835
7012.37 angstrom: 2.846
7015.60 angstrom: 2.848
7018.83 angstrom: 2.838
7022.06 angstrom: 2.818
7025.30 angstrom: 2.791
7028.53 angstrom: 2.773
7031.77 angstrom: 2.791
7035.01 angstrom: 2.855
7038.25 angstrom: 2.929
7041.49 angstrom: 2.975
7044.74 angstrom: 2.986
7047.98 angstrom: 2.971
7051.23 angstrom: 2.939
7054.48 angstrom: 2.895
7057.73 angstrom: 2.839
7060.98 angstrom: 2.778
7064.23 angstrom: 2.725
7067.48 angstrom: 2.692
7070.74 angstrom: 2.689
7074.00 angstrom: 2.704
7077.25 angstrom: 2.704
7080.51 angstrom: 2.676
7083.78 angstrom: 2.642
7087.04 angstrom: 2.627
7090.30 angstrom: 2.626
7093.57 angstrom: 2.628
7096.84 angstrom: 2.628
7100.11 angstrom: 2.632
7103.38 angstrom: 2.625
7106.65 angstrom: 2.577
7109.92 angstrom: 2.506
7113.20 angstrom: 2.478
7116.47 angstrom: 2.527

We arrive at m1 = 2.84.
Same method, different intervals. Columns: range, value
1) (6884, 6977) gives 2.84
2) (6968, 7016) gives 2.87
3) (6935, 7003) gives 2.86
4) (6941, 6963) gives 2.84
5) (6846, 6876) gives 2.77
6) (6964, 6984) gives 2.87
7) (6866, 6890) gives 2.8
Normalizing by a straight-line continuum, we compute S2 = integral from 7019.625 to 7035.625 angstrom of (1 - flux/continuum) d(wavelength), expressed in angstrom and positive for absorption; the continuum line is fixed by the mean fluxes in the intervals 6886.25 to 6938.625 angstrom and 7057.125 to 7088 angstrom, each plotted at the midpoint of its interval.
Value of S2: -0.4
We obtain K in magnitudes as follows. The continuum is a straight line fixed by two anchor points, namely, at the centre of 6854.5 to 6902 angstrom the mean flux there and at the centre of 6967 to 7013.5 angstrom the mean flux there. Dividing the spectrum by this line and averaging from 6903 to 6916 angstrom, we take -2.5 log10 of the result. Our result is -0.022 mag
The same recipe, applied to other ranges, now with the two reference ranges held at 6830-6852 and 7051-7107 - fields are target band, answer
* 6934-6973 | -0.044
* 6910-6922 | -0.035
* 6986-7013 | -0.055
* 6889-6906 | -0.039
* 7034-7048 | -0.091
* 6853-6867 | 0.008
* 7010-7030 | -0.042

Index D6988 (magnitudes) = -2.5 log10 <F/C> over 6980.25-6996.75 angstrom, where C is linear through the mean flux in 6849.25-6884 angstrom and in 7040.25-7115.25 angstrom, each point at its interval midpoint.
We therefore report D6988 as -0.06 mag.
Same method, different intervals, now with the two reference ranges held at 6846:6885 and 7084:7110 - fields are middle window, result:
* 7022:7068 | -0.08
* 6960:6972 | -0.06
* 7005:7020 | -0.07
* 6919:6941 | -0.03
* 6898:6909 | -0.05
